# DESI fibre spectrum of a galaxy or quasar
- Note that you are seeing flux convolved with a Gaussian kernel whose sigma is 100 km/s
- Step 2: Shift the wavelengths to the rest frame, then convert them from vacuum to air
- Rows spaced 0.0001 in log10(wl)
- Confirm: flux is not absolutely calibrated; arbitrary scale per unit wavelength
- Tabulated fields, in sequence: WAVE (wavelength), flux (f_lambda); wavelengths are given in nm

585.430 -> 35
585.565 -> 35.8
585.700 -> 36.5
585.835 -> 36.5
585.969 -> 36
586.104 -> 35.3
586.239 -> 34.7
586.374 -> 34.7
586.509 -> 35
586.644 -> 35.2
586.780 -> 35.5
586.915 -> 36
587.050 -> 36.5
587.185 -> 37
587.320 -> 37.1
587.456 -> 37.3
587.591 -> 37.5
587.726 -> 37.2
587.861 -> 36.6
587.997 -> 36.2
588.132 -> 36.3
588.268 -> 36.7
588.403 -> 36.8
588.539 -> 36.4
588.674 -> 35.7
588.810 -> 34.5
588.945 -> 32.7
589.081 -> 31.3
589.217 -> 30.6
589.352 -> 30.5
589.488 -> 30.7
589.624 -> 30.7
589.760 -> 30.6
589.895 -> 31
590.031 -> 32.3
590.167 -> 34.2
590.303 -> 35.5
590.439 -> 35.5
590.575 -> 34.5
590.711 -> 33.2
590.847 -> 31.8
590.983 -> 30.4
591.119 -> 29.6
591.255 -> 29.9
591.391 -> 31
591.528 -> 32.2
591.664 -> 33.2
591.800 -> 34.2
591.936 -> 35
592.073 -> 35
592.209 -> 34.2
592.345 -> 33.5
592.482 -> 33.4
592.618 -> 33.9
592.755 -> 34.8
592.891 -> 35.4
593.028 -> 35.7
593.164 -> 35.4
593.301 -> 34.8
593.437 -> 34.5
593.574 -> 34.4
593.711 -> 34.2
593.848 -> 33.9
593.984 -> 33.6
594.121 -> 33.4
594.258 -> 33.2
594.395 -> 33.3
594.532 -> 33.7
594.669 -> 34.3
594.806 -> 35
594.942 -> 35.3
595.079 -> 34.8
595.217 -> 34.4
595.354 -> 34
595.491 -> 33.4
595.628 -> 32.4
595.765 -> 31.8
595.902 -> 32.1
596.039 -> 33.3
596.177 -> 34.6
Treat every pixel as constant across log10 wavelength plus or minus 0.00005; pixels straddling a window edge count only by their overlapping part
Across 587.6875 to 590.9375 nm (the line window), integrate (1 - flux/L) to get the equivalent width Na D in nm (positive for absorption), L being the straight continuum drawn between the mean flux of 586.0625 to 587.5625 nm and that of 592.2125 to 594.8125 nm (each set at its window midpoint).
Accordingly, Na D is 0.14 nm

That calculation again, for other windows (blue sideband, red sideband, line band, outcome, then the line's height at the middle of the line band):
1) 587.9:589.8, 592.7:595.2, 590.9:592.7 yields 0.071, 34.1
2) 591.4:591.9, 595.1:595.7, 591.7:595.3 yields -0.110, 33.3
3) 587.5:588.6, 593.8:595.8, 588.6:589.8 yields 0.141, 36.2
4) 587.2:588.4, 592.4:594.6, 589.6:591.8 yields 0.198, 35.5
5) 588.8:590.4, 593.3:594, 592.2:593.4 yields -0.028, 33.8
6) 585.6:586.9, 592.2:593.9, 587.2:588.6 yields -0.062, 35.3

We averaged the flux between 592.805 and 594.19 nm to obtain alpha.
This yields 34.5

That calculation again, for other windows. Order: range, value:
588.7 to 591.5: 32.1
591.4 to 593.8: 34.2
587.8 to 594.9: 33.6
